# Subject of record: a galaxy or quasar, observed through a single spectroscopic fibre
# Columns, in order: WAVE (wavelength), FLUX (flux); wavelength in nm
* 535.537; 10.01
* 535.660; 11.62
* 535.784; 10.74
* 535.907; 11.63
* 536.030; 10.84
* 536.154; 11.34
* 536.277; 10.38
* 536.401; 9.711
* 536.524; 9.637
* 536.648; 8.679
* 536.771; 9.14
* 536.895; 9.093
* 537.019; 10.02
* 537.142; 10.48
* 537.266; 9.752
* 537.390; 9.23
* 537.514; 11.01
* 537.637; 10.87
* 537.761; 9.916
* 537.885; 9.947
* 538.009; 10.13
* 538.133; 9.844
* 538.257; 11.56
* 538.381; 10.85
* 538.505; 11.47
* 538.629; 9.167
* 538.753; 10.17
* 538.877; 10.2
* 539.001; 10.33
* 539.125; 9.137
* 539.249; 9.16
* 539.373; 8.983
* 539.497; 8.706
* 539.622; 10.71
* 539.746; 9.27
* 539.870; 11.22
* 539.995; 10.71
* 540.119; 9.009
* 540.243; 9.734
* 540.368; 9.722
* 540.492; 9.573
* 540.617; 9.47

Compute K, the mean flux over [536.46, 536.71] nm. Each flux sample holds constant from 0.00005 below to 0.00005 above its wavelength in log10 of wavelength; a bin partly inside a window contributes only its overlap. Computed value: 9.19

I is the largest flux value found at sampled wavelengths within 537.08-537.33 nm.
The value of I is 10.48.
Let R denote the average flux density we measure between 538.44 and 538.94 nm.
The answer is 10.3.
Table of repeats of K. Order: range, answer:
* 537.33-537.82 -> 10.3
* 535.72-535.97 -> 11.2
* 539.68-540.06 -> 10.4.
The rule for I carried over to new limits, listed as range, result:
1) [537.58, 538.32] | 11.56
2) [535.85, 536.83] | 11.63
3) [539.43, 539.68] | 10.71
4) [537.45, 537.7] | 11.01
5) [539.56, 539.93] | 11.22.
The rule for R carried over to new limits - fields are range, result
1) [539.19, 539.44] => 9.08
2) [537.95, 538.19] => 9.98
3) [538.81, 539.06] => 10.3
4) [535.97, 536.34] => 10.8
